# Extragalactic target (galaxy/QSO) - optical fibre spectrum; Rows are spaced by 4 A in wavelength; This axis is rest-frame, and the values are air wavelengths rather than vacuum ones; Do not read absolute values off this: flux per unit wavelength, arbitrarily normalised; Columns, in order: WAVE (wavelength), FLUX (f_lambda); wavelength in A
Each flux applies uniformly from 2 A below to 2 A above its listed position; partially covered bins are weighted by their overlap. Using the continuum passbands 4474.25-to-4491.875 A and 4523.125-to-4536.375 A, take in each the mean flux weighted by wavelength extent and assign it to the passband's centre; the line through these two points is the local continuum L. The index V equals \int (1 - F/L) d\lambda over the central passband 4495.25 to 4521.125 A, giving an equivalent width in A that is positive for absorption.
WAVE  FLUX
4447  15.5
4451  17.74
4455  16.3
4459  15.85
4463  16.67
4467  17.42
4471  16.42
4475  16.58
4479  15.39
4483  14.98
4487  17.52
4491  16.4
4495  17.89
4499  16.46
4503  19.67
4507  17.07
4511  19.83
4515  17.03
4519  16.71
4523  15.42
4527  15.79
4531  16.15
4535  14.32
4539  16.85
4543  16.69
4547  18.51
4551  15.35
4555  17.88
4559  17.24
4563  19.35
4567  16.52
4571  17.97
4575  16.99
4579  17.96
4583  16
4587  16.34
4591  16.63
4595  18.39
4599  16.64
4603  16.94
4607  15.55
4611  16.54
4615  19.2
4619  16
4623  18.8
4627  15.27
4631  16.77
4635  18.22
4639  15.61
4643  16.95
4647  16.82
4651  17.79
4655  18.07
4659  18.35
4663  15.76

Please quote -3.30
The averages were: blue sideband 16.1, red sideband 15.5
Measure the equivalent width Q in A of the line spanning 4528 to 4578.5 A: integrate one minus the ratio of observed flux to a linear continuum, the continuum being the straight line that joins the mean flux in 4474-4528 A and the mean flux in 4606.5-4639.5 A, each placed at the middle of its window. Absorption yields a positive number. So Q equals -0.1 A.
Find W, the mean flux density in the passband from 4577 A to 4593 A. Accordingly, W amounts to 16.7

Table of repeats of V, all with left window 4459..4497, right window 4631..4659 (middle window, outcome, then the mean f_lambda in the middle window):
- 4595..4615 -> 0.3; 16.9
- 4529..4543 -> 0.8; 15.9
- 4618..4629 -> 0.3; 16.8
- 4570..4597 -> -0.2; 17.2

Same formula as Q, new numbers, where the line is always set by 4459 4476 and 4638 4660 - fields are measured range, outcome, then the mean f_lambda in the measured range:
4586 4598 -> 0.0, 17.1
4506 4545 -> 0.7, 16.6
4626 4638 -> 0.3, 16.8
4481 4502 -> 0.0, 16.8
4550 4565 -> -0.5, 17.6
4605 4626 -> 0.1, 17.1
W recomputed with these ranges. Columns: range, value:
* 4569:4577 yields 17.5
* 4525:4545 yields 16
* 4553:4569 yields 17.7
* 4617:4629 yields 16.7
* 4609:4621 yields 17.2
